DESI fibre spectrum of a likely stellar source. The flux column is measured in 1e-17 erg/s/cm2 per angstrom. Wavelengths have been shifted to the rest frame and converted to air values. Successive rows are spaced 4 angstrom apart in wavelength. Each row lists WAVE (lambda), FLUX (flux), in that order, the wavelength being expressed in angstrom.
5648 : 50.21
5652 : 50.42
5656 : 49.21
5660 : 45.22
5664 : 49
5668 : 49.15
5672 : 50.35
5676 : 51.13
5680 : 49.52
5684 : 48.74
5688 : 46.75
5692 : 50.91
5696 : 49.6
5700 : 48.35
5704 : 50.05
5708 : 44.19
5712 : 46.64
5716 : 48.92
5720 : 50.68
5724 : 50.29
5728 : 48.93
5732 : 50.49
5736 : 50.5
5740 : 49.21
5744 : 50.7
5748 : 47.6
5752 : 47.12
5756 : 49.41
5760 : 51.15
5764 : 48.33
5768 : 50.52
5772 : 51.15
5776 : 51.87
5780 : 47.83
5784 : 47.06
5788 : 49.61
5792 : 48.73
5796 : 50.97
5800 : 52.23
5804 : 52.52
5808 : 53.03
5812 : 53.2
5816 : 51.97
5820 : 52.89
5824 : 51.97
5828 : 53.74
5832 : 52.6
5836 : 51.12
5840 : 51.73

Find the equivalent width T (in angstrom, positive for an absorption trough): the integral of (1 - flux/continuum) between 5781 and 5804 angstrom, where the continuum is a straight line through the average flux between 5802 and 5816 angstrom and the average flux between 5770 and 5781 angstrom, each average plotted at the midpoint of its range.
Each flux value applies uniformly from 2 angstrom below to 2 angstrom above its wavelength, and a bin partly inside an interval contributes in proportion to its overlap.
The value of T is 0.8 angstrom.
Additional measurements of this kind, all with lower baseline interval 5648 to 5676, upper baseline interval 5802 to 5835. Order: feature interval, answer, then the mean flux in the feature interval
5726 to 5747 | 0.4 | 49.9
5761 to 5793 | 1.4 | 49.5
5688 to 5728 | 1.1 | 48.7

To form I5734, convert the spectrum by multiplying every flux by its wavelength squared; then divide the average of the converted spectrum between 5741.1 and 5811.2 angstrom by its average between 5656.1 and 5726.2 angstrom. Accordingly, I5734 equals 1.06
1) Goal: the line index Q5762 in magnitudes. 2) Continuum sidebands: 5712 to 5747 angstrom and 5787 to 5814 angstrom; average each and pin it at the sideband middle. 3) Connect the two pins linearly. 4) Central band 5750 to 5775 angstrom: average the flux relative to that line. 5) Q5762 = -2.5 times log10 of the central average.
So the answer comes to 0.02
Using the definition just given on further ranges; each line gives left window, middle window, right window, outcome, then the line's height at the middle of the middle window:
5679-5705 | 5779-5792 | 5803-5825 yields 0.08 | 51.8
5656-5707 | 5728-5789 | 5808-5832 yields 0.03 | 51.1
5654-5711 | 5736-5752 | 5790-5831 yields 0.03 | 50.3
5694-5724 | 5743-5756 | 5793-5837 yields 0.03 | 49.9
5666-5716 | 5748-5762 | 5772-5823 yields 0.02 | 50.1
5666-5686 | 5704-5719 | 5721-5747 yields 0.06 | 49.9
